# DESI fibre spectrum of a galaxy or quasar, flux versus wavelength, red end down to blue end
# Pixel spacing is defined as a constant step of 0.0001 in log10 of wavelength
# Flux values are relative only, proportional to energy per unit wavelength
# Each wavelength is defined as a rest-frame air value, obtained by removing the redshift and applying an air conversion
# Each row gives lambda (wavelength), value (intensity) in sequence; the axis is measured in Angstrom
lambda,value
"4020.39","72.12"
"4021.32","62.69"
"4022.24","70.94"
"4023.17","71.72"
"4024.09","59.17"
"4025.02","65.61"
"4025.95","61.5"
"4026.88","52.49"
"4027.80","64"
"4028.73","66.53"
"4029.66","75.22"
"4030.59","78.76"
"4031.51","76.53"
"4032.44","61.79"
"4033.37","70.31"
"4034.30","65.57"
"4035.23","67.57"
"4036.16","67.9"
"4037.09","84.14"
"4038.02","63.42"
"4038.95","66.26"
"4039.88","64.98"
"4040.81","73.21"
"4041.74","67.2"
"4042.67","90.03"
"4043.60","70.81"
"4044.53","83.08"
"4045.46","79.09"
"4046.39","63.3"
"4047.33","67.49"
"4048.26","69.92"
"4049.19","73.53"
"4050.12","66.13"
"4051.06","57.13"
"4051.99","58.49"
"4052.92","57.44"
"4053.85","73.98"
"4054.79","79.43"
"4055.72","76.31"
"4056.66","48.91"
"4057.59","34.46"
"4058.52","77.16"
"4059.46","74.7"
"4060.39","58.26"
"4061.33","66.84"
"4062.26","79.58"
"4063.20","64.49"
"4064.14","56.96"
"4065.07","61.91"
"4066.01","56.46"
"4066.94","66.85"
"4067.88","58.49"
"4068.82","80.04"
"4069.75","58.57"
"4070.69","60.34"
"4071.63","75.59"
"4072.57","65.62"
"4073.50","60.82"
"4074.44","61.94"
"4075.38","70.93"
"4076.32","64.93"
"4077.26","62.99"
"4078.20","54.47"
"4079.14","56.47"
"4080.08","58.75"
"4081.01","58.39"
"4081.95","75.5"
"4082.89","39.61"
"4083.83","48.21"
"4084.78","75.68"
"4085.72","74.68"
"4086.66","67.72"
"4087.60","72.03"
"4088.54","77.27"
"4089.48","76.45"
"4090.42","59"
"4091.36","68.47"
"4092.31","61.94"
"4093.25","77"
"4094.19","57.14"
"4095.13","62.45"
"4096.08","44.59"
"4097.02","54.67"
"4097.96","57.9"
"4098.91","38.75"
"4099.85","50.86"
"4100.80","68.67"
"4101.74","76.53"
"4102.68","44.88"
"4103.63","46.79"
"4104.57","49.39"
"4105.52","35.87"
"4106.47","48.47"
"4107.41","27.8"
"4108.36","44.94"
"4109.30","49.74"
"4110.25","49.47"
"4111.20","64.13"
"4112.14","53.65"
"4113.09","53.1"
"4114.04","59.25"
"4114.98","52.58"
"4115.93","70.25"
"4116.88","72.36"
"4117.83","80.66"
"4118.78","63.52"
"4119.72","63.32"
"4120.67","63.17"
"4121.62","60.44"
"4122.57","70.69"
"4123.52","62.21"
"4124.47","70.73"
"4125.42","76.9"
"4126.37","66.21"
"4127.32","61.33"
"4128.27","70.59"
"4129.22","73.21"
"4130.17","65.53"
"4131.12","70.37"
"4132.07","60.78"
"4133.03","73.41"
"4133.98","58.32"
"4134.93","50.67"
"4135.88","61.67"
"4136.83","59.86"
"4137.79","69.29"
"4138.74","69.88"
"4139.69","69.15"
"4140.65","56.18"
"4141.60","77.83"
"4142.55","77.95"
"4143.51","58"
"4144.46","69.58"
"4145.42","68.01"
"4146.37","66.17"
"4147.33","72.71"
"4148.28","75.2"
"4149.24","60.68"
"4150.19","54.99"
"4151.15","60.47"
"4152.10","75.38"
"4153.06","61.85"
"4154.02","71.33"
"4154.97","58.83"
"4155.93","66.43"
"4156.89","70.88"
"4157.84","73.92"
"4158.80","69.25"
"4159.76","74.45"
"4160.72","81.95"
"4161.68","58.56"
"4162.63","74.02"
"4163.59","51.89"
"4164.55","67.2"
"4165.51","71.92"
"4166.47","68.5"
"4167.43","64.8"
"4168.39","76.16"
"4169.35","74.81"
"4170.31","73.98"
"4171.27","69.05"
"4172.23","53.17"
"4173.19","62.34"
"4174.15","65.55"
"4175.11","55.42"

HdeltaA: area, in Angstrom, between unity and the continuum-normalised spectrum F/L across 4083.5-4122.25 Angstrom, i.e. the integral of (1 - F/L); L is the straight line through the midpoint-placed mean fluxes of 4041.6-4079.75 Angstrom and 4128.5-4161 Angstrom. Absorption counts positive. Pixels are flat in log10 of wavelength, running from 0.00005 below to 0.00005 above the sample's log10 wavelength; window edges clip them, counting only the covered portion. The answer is 4.3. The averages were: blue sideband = 66.1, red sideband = 67.1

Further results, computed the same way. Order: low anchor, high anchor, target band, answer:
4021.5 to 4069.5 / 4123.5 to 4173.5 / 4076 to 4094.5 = 0.8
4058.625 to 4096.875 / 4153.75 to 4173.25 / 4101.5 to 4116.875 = 3.2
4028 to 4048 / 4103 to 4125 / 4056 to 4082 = 1.0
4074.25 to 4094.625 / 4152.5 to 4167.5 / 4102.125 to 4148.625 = 3.1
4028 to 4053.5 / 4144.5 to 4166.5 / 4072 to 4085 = 1.5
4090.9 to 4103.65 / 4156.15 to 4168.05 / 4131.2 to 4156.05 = 0.1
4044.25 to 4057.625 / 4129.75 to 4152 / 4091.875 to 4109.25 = 3.6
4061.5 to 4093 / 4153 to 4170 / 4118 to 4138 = 0.5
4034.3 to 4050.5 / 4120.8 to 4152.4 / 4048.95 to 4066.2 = 1.6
